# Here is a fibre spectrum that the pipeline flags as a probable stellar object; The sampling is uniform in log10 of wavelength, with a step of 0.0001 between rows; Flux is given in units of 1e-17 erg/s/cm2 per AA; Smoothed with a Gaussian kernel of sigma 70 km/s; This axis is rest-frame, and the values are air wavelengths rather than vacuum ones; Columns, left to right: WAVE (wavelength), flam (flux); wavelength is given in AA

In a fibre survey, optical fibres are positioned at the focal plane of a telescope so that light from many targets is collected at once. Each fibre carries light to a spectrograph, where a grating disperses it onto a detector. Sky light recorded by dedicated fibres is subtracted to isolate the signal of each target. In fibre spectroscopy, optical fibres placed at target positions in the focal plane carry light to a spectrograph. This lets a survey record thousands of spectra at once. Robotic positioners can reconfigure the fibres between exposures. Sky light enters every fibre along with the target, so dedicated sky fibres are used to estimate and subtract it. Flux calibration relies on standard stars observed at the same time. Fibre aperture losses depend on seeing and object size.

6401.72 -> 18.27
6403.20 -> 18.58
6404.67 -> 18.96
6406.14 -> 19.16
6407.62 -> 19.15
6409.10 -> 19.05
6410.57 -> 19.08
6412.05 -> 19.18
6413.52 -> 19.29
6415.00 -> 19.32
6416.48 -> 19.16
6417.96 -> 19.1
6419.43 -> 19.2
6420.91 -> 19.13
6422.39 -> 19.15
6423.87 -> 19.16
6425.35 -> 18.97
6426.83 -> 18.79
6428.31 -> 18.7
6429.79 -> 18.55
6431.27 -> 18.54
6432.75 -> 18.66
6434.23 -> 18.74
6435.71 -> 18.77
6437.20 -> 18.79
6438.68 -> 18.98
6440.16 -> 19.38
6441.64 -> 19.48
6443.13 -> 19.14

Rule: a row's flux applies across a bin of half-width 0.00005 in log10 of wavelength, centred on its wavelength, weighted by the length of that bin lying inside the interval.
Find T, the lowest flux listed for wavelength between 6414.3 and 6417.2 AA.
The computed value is 19.16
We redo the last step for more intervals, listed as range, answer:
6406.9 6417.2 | 19.05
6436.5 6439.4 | 18.79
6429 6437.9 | 18.54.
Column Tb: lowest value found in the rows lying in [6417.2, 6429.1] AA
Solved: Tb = 18.7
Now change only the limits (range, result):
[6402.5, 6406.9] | 18.58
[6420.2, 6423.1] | 19.13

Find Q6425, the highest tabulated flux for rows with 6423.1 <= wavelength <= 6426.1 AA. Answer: 19.16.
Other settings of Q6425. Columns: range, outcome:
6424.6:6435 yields 18.97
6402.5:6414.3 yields 19.29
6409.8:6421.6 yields 19.32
